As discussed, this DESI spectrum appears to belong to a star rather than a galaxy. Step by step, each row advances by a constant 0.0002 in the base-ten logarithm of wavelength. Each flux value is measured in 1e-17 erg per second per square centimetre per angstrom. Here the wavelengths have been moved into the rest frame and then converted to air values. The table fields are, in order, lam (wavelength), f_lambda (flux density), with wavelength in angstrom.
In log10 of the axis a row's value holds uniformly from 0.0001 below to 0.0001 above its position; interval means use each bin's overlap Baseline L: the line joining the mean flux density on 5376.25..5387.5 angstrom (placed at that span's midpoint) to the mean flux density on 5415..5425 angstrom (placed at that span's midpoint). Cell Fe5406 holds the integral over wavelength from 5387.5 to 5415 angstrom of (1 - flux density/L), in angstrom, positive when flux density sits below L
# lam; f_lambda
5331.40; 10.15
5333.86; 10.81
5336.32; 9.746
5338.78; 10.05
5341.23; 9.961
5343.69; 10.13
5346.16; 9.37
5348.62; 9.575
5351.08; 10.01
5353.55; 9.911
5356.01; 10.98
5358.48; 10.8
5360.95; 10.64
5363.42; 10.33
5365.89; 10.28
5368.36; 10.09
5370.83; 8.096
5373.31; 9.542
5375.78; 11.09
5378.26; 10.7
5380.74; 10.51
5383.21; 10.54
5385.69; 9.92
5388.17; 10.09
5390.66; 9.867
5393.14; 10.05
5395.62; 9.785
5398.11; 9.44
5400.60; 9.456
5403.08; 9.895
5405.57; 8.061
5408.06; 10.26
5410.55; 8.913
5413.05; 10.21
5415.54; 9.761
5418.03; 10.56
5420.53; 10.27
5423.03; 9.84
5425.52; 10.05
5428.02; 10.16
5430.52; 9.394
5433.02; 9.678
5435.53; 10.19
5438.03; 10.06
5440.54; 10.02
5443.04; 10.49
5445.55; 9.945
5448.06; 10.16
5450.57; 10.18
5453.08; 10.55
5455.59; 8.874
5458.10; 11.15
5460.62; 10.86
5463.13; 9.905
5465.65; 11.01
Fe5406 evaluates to 1.8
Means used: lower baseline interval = 10.4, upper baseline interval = 10.1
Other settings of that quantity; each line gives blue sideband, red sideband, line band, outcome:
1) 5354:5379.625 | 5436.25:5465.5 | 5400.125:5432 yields 1.47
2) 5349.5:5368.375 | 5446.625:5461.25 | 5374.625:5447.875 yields 2.45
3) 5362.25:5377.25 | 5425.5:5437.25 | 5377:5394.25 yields -0.58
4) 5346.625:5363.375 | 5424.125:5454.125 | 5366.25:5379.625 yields 0.39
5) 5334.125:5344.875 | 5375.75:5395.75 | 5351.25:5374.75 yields 0.18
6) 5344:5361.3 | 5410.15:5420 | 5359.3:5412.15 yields 0.87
